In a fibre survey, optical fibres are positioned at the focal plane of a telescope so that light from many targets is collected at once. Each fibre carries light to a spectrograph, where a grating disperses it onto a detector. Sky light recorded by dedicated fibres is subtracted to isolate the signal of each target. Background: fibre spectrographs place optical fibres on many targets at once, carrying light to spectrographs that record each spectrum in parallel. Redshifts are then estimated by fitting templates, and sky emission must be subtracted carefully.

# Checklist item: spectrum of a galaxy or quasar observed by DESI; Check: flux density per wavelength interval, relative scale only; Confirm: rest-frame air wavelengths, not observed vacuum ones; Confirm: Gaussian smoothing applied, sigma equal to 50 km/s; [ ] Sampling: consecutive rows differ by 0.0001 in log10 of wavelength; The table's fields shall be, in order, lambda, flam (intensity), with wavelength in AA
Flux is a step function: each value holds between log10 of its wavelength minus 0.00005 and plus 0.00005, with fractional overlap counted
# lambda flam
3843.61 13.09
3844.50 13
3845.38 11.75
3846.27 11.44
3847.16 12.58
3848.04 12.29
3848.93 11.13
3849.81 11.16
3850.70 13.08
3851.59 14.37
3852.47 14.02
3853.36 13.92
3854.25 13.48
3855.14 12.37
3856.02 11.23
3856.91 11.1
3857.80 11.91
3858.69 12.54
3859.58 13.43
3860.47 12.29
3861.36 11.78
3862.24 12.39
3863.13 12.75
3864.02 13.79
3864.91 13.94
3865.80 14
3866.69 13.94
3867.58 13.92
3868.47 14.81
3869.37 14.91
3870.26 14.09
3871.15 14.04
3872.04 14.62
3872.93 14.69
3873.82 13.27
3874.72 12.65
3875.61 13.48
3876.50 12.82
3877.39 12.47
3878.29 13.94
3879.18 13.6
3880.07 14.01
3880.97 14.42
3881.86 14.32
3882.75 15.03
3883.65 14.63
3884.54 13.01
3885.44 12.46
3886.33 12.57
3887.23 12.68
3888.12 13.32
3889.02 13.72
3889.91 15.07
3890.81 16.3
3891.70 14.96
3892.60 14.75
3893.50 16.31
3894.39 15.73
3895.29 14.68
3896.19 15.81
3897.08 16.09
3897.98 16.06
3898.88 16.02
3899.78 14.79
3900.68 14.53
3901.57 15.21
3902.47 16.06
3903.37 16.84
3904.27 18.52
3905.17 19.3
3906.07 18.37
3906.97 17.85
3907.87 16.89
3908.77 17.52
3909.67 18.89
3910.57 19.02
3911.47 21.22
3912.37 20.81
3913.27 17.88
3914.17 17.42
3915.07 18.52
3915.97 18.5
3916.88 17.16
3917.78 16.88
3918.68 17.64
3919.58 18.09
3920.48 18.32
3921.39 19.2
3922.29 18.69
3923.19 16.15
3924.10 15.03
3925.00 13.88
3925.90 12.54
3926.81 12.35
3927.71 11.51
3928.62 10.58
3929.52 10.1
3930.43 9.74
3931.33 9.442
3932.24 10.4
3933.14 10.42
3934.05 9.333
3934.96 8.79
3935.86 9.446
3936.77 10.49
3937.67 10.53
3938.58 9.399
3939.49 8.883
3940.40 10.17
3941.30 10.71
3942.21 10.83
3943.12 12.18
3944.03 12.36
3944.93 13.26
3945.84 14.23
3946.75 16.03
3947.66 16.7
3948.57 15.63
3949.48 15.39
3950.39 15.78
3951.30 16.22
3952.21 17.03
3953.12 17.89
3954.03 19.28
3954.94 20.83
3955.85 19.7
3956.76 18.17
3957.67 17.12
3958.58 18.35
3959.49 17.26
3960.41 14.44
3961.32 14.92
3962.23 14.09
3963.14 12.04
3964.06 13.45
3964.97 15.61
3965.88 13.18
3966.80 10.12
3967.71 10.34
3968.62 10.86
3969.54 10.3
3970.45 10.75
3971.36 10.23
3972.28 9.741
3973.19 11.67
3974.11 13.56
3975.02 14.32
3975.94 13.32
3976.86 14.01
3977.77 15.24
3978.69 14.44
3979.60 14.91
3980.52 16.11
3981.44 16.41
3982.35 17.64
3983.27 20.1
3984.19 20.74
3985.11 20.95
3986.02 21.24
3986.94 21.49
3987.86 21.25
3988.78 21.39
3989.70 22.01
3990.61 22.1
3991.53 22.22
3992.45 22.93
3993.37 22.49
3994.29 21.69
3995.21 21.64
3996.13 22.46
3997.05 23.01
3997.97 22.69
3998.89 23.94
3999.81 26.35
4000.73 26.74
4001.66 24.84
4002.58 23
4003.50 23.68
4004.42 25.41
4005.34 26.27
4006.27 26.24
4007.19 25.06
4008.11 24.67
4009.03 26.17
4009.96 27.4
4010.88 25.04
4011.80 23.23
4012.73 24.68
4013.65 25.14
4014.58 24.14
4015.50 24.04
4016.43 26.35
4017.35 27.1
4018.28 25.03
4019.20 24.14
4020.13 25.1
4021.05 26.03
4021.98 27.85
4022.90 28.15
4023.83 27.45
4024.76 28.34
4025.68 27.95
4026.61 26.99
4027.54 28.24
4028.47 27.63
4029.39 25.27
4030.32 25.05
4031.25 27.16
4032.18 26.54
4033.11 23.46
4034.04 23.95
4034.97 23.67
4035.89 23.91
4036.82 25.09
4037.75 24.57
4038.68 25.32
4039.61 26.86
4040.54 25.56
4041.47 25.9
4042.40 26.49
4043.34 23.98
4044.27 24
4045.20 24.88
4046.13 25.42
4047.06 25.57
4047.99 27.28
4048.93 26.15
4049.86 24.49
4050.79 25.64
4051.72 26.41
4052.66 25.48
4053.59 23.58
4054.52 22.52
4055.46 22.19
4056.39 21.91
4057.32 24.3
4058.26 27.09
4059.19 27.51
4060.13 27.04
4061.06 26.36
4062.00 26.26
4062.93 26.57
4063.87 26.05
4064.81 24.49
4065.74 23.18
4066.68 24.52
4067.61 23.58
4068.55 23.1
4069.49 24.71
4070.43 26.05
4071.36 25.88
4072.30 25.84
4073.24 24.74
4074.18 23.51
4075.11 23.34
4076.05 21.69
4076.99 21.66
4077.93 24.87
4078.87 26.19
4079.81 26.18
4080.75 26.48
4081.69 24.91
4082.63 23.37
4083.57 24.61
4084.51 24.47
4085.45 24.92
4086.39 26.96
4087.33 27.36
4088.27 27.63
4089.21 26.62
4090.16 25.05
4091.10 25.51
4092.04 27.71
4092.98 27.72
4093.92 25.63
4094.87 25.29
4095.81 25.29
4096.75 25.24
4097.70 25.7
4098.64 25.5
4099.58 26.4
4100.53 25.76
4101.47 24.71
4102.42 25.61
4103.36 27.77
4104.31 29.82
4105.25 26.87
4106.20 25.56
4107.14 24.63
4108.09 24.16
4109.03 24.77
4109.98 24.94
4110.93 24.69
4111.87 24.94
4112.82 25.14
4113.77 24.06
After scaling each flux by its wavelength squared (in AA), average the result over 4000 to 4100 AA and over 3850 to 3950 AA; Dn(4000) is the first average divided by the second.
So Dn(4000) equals 1.92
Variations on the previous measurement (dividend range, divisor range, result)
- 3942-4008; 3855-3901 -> 1.35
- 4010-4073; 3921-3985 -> 1.92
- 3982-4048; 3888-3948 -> 1.75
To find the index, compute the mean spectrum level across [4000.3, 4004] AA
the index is 24.5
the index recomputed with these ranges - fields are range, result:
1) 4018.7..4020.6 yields 24.7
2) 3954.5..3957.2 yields 19.6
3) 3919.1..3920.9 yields 18.2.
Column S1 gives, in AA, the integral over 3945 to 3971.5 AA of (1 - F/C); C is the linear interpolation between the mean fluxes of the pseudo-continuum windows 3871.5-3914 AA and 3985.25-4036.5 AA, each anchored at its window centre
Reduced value 7.04 AA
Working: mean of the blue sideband 15.5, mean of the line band 15.1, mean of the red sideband 24.7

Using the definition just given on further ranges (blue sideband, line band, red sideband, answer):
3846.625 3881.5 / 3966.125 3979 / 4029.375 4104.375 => 5.0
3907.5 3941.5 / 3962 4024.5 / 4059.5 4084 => -3.2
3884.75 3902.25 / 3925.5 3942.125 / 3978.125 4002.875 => 6.8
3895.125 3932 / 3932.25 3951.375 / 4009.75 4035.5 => 6.8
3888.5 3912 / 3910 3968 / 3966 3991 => 5.6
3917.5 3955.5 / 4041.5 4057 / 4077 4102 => -1.6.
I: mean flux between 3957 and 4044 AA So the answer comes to 21.4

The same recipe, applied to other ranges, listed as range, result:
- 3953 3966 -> 16.5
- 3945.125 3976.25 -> 14.7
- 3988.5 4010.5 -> 24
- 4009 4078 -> 25.3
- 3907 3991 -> 15.1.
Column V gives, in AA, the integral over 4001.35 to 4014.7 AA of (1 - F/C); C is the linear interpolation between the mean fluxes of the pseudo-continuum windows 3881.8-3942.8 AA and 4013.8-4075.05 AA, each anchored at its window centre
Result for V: -1.5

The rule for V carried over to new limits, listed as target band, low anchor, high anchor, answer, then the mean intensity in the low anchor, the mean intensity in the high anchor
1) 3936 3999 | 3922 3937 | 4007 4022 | 6.15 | 11.6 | 25.3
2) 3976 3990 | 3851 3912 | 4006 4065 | 2.26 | 14.6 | 25.6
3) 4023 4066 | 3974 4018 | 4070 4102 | -3.19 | 22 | 25.4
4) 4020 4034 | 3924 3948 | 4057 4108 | -4.56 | 11.4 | 25.5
